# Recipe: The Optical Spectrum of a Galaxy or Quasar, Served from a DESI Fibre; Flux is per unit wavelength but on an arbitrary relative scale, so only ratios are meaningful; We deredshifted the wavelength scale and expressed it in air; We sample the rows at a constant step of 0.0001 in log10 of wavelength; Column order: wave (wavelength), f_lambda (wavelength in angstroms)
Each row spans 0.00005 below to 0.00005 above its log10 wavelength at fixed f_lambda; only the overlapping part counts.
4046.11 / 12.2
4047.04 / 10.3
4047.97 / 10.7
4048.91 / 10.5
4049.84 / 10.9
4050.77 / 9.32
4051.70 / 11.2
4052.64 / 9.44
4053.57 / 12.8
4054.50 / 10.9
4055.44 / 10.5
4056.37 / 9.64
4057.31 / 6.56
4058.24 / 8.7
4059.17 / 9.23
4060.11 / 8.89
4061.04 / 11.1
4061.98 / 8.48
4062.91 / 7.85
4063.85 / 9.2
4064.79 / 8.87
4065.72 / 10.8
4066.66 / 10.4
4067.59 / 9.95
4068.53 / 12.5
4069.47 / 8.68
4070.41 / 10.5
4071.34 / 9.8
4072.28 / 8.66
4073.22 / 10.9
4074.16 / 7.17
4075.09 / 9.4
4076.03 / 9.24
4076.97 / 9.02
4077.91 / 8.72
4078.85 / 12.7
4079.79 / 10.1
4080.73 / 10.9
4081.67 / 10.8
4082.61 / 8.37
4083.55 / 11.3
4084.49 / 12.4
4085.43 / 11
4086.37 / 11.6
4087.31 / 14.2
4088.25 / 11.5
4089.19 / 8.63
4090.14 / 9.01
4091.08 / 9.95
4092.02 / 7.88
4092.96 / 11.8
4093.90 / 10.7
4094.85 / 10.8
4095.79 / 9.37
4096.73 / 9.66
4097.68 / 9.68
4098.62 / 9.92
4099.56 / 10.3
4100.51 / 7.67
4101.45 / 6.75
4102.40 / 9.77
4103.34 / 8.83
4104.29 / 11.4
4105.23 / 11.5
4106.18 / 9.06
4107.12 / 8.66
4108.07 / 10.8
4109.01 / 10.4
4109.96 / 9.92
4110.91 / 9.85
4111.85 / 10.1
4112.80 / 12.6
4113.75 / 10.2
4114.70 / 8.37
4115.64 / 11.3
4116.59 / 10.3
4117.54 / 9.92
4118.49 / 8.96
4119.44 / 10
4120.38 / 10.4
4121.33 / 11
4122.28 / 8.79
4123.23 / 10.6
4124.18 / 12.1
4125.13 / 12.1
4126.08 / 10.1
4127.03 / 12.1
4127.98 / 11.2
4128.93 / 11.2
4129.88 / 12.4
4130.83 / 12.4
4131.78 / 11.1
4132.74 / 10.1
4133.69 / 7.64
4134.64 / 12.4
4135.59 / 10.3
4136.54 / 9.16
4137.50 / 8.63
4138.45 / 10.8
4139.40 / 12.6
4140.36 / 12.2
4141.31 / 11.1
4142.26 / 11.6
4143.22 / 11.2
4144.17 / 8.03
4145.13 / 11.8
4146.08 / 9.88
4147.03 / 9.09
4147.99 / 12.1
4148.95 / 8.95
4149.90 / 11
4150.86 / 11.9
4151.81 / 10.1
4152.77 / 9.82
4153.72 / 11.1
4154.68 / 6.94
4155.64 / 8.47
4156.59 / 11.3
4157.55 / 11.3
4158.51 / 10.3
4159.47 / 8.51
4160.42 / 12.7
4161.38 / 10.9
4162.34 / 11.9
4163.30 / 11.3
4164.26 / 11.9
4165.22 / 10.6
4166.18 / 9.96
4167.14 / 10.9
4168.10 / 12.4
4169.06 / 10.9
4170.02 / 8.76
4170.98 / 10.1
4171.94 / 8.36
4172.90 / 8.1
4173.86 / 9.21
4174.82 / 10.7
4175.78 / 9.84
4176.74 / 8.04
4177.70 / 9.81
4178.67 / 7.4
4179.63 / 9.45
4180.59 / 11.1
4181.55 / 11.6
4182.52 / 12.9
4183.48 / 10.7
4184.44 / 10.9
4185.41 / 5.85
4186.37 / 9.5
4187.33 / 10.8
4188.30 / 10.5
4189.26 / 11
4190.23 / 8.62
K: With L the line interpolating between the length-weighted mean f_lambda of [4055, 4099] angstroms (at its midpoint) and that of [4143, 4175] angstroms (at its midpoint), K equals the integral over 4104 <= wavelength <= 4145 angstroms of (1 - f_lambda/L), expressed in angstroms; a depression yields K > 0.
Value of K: -1.7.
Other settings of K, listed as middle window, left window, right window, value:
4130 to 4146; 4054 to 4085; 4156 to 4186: -0.99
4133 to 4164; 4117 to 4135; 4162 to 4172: 0.74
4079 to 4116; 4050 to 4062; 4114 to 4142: 0.39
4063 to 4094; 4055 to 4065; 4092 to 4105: -2.74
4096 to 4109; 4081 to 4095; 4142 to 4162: 1.25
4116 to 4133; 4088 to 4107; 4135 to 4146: -0.88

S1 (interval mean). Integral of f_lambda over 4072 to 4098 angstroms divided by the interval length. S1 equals 10.2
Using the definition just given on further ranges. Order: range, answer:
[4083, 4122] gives 10.2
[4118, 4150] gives 10.7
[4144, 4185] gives 10.3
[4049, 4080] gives 9.77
